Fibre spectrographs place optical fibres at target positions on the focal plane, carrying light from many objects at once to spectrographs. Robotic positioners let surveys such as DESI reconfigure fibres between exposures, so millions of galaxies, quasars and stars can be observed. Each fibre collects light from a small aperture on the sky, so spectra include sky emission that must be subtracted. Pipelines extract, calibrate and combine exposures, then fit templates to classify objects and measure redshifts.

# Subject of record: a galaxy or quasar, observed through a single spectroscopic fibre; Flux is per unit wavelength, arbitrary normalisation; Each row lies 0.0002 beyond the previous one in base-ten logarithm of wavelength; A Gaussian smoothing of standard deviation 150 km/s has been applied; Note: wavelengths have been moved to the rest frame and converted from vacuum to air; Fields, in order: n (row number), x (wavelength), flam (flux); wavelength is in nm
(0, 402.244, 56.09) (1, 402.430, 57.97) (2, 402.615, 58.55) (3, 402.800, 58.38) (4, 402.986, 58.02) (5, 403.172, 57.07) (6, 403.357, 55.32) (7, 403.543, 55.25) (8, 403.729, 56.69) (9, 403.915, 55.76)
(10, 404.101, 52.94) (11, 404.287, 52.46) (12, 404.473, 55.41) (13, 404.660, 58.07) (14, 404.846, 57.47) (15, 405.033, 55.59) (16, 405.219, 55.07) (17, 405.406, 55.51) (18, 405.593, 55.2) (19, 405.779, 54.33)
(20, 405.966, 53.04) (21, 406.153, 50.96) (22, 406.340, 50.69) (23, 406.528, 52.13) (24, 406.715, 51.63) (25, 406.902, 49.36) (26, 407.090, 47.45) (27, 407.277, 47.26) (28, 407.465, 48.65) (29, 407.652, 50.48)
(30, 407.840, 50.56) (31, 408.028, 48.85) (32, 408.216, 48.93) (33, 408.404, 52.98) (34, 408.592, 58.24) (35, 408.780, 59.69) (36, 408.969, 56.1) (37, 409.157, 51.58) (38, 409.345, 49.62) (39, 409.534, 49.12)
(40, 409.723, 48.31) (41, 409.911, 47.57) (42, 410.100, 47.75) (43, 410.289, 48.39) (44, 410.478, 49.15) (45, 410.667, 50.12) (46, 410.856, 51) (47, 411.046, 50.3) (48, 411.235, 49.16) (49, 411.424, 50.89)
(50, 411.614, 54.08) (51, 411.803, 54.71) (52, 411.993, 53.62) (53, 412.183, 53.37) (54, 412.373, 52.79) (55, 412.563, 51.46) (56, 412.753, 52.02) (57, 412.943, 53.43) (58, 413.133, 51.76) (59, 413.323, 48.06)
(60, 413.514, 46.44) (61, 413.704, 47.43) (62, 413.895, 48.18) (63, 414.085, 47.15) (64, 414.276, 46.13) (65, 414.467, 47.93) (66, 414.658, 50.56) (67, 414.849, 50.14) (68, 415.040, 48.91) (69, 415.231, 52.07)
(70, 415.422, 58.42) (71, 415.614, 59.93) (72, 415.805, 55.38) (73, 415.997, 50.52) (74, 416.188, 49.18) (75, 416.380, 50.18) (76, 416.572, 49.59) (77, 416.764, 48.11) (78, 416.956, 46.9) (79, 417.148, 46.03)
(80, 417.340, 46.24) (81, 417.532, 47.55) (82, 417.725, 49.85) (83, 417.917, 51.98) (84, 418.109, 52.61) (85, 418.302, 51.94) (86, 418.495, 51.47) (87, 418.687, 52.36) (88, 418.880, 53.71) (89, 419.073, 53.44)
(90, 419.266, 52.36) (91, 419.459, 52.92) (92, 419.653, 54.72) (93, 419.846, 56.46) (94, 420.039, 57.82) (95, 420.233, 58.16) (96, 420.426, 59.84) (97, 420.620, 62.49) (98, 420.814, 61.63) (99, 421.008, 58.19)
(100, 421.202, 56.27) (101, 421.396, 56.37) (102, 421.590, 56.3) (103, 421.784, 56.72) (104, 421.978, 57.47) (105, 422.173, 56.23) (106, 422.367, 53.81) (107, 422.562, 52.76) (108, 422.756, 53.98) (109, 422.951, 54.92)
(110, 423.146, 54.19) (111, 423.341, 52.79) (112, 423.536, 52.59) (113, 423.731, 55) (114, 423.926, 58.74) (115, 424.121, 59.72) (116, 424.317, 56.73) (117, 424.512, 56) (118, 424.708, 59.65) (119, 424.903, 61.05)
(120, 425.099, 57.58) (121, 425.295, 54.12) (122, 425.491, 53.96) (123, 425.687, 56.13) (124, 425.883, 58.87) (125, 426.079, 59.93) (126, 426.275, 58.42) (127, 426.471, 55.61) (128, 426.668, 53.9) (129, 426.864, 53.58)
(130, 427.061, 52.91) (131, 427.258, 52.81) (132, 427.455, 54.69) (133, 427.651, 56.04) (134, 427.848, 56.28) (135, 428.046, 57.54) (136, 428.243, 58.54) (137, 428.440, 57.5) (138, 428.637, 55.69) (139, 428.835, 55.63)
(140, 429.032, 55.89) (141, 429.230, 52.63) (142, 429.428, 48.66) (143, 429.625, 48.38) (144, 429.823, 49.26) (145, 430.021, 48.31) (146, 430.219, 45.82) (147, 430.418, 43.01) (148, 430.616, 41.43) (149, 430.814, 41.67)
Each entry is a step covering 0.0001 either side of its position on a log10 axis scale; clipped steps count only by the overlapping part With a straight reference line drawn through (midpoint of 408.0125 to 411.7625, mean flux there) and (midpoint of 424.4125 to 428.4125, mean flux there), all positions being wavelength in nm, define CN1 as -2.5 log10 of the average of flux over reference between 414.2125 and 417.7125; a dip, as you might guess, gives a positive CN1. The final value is 0.06 mag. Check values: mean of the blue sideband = 51.2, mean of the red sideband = 56.4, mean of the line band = 50.2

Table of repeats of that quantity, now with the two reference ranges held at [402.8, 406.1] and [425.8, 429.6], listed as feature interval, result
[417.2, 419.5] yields 0.09 mag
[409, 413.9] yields 0.10 mag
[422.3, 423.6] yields 0.04 mag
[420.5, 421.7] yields -0.06 mag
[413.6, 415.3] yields 0.14 mag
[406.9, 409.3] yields 0.08 mag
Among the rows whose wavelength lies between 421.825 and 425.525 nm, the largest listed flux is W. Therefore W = 61.05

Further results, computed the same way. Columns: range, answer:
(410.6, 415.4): 54.71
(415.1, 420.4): 59.93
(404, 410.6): 59.69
